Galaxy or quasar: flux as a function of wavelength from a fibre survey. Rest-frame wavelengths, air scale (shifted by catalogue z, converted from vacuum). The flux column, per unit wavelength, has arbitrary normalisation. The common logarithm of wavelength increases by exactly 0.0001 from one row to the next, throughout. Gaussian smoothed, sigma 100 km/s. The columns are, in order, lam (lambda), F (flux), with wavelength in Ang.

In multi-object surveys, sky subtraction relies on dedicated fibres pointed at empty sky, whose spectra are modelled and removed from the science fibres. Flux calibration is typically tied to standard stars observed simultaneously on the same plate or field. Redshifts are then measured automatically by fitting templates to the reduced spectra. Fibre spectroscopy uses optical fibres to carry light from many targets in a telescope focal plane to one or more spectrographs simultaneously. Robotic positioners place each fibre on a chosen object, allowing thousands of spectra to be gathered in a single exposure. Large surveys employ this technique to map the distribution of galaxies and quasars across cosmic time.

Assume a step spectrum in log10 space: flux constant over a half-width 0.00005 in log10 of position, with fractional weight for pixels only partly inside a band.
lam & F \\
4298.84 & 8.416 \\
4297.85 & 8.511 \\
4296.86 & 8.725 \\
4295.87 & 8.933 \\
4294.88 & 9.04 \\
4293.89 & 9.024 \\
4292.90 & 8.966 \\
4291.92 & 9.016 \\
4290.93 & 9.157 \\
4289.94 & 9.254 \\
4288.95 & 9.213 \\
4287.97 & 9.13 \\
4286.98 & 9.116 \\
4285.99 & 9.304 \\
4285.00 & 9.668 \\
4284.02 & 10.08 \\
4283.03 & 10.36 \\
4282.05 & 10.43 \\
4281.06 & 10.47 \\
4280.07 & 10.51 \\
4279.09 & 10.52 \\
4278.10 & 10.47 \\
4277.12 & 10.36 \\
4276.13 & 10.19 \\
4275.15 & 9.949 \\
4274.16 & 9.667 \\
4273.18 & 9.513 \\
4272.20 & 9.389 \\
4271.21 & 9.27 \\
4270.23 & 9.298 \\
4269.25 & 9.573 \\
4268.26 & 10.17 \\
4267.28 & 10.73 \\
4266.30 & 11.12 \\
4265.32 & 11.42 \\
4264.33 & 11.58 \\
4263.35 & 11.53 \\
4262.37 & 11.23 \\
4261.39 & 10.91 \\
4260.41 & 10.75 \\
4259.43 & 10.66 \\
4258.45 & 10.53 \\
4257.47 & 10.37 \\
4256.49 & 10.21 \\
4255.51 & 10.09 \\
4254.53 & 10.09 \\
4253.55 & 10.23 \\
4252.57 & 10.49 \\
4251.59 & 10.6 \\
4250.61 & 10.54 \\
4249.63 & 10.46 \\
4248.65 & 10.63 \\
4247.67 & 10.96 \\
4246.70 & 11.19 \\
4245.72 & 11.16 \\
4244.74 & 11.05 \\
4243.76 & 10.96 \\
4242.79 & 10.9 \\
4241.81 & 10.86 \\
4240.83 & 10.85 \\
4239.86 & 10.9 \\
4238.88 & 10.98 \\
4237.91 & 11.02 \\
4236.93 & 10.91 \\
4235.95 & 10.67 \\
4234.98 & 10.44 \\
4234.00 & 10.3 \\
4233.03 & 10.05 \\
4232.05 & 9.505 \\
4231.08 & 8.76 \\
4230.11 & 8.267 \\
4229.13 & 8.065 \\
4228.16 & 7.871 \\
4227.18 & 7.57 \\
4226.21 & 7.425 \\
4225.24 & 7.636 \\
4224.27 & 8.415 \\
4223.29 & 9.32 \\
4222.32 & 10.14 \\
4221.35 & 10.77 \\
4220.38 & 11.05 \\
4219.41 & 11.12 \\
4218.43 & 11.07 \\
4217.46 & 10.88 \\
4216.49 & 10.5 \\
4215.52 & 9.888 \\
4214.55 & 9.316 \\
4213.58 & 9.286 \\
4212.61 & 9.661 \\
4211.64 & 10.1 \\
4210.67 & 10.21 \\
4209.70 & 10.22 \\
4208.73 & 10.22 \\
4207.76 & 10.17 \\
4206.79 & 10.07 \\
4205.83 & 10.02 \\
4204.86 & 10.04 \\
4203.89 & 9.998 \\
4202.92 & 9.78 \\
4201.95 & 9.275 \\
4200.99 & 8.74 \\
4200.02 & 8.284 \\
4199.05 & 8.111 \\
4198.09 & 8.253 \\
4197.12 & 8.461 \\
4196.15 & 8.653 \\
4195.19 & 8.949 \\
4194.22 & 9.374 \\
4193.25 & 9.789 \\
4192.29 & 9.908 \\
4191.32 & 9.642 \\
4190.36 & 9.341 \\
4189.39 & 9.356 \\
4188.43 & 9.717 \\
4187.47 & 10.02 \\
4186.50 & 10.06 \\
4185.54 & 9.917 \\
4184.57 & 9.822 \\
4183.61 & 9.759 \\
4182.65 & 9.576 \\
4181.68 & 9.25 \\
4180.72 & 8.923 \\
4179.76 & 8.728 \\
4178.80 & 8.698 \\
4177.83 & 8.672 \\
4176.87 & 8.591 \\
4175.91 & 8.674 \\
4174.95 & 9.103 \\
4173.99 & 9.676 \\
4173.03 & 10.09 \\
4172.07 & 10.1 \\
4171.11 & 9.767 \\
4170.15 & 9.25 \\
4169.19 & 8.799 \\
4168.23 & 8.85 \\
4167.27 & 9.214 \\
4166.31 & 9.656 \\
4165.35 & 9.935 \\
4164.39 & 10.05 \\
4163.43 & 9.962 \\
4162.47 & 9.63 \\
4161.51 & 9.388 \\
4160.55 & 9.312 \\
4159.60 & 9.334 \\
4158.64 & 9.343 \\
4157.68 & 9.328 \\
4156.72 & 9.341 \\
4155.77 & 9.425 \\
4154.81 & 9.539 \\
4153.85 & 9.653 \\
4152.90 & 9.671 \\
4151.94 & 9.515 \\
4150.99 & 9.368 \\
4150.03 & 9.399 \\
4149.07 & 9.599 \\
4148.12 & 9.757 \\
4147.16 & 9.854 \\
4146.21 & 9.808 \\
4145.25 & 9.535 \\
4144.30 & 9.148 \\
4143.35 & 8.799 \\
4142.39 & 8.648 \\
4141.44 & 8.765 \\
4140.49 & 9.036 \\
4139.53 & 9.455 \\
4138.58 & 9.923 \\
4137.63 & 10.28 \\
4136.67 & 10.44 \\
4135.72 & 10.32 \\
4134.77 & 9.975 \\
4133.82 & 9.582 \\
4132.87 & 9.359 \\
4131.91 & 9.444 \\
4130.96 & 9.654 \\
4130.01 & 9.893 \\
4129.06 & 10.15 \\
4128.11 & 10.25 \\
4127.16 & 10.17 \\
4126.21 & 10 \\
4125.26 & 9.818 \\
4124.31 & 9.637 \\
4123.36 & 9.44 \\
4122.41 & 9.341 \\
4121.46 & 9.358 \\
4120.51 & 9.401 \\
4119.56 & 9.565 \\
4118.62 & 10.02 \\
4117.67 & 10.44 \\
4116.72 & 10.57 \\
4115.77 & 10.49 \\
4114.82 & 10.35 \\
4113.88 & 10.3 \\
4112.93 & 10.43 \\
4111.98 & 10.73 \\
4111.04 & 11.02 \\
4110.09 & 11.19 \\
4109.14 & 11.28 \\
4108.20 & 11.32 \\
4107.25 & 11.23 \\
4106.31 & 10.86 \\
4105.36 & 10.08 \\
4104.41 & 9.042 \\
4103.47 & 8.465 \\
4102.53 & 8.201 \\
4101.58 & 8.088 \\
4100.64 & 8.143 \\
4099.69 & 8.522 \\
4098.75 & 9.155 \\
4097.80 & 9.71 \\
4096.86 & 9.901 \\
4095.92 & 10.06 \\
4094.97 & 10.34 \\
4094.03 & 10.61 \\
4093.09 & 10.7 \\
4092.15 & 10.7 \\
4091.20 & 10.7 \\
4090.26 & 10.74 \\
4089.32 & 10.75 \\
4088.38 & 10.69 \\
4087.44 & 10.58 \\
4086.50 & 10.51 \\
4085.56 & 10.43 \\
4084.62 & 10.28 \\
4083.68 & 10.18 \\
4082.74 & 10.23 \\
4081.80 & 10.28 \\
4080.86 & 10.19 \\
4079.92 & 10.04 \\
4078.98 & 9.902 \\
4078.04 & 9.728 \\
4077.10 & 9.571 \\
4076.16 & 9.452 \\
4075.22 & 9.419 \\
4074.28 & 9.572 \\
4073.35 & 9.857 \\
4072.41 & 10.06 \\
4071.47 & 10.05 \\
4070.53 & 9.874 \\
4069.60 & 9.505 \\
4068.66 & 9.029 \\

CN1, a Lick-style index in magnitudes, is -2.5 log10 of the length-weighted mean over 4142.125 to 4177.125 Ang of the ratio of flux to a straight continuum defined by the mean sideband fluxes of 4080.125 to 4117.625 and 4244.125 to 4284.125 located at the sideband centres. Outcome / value 0.092 mag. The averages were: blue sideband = 10.2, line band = 9.45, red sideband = 10.5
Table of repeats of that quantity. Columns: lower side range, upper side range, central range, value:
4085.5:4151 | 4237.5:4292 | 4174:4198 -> 0.09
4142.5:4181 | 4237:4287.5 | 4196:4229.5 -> 0.05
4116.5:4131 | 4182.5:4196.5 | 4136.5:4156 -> 0.03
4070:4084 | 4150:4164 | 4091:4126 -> -0.03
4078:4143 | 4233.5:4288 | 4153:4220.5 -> 0.07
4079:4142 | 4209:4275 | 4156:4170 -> 0.07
